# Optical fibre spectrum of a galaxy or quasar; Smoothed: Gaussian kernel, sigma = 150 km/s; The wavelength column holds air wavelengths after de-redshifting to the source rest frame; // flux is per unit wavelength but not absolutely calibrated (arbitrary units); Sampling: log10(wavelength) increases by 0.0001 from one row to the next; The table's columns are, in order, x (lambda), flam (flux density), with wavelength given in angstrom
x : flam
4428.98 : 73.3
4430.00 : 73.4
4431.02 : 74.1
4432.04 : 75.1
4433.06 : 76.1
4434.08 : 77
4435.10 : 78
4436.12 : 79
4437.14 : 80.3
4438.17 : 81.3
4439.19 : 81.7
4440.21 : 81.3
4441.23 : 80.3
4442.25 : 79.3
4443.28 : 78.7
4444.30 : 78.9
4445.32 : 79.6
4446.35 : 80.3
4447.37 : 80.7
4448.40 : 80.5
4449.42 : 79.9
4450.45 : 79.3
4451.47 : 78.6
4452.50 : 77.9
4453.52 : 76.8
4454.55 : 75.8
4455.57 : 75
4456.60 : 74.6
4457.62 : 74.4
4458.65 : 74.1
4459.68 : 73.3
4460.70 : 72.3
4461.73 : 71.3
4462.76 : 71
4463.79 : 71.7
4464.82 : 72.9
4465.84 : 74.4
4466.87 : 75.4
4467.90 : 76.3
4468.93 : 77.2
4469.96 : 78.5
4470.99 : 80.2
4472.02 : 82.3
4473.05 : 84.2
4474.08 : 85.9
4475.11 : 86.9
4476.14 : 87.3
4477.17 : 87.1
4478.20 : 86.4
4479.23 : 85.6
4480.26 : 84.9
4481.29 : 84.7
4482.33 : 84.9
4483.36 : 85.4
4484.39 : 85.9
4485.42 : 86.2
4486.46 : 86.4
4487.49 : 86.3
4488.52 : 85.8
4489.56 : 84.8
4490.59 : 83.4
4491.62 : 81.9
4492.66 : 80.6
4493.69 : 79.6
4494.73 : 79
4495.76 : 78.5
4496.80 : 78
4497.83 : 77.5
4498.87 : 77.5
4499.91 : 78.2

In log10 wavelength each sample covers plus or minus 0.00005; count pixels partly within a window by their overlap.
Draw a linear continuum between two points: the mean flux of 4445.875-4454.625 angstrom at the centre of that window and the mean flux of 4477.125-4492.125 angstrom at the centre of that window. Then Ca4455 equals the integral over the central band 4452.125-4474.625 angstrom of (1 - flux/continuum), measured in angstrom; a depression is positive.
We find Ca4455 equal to 1.5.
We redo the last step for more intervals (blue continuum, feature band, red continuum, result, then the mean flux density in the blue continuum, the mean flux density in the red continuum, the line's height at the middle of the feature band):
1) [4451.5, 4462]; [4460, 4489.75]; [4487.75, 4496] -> -1.1 angstrom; 74.8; 82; 78.5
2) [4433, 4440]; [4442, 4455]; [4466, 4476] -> 0.1 angstrom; 79.4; 80.7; 79.8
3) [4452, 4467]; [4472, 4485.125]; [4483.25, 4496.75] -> -1.0 angstrom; 74.1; 83.1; 79.7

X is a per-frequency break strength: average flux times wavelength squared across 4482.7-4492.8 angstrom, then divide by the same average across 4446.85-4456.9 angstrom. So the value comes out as 1.11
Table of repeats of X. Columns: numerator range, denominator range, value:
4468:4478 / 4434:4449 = 1.06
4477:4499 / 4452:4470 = 1.13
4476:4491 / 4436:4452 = 1.09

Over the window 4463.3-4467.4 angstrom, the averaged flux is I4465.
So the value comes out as 73.7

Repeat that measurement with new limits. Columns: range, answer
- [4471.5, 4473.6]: 83.3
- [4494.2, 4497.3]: 78.4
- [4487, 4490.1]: 85.6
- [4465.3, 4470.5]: 76.4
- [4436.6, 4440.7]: 81.1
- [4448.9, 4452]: 79.2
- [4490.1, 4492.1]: 82.8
